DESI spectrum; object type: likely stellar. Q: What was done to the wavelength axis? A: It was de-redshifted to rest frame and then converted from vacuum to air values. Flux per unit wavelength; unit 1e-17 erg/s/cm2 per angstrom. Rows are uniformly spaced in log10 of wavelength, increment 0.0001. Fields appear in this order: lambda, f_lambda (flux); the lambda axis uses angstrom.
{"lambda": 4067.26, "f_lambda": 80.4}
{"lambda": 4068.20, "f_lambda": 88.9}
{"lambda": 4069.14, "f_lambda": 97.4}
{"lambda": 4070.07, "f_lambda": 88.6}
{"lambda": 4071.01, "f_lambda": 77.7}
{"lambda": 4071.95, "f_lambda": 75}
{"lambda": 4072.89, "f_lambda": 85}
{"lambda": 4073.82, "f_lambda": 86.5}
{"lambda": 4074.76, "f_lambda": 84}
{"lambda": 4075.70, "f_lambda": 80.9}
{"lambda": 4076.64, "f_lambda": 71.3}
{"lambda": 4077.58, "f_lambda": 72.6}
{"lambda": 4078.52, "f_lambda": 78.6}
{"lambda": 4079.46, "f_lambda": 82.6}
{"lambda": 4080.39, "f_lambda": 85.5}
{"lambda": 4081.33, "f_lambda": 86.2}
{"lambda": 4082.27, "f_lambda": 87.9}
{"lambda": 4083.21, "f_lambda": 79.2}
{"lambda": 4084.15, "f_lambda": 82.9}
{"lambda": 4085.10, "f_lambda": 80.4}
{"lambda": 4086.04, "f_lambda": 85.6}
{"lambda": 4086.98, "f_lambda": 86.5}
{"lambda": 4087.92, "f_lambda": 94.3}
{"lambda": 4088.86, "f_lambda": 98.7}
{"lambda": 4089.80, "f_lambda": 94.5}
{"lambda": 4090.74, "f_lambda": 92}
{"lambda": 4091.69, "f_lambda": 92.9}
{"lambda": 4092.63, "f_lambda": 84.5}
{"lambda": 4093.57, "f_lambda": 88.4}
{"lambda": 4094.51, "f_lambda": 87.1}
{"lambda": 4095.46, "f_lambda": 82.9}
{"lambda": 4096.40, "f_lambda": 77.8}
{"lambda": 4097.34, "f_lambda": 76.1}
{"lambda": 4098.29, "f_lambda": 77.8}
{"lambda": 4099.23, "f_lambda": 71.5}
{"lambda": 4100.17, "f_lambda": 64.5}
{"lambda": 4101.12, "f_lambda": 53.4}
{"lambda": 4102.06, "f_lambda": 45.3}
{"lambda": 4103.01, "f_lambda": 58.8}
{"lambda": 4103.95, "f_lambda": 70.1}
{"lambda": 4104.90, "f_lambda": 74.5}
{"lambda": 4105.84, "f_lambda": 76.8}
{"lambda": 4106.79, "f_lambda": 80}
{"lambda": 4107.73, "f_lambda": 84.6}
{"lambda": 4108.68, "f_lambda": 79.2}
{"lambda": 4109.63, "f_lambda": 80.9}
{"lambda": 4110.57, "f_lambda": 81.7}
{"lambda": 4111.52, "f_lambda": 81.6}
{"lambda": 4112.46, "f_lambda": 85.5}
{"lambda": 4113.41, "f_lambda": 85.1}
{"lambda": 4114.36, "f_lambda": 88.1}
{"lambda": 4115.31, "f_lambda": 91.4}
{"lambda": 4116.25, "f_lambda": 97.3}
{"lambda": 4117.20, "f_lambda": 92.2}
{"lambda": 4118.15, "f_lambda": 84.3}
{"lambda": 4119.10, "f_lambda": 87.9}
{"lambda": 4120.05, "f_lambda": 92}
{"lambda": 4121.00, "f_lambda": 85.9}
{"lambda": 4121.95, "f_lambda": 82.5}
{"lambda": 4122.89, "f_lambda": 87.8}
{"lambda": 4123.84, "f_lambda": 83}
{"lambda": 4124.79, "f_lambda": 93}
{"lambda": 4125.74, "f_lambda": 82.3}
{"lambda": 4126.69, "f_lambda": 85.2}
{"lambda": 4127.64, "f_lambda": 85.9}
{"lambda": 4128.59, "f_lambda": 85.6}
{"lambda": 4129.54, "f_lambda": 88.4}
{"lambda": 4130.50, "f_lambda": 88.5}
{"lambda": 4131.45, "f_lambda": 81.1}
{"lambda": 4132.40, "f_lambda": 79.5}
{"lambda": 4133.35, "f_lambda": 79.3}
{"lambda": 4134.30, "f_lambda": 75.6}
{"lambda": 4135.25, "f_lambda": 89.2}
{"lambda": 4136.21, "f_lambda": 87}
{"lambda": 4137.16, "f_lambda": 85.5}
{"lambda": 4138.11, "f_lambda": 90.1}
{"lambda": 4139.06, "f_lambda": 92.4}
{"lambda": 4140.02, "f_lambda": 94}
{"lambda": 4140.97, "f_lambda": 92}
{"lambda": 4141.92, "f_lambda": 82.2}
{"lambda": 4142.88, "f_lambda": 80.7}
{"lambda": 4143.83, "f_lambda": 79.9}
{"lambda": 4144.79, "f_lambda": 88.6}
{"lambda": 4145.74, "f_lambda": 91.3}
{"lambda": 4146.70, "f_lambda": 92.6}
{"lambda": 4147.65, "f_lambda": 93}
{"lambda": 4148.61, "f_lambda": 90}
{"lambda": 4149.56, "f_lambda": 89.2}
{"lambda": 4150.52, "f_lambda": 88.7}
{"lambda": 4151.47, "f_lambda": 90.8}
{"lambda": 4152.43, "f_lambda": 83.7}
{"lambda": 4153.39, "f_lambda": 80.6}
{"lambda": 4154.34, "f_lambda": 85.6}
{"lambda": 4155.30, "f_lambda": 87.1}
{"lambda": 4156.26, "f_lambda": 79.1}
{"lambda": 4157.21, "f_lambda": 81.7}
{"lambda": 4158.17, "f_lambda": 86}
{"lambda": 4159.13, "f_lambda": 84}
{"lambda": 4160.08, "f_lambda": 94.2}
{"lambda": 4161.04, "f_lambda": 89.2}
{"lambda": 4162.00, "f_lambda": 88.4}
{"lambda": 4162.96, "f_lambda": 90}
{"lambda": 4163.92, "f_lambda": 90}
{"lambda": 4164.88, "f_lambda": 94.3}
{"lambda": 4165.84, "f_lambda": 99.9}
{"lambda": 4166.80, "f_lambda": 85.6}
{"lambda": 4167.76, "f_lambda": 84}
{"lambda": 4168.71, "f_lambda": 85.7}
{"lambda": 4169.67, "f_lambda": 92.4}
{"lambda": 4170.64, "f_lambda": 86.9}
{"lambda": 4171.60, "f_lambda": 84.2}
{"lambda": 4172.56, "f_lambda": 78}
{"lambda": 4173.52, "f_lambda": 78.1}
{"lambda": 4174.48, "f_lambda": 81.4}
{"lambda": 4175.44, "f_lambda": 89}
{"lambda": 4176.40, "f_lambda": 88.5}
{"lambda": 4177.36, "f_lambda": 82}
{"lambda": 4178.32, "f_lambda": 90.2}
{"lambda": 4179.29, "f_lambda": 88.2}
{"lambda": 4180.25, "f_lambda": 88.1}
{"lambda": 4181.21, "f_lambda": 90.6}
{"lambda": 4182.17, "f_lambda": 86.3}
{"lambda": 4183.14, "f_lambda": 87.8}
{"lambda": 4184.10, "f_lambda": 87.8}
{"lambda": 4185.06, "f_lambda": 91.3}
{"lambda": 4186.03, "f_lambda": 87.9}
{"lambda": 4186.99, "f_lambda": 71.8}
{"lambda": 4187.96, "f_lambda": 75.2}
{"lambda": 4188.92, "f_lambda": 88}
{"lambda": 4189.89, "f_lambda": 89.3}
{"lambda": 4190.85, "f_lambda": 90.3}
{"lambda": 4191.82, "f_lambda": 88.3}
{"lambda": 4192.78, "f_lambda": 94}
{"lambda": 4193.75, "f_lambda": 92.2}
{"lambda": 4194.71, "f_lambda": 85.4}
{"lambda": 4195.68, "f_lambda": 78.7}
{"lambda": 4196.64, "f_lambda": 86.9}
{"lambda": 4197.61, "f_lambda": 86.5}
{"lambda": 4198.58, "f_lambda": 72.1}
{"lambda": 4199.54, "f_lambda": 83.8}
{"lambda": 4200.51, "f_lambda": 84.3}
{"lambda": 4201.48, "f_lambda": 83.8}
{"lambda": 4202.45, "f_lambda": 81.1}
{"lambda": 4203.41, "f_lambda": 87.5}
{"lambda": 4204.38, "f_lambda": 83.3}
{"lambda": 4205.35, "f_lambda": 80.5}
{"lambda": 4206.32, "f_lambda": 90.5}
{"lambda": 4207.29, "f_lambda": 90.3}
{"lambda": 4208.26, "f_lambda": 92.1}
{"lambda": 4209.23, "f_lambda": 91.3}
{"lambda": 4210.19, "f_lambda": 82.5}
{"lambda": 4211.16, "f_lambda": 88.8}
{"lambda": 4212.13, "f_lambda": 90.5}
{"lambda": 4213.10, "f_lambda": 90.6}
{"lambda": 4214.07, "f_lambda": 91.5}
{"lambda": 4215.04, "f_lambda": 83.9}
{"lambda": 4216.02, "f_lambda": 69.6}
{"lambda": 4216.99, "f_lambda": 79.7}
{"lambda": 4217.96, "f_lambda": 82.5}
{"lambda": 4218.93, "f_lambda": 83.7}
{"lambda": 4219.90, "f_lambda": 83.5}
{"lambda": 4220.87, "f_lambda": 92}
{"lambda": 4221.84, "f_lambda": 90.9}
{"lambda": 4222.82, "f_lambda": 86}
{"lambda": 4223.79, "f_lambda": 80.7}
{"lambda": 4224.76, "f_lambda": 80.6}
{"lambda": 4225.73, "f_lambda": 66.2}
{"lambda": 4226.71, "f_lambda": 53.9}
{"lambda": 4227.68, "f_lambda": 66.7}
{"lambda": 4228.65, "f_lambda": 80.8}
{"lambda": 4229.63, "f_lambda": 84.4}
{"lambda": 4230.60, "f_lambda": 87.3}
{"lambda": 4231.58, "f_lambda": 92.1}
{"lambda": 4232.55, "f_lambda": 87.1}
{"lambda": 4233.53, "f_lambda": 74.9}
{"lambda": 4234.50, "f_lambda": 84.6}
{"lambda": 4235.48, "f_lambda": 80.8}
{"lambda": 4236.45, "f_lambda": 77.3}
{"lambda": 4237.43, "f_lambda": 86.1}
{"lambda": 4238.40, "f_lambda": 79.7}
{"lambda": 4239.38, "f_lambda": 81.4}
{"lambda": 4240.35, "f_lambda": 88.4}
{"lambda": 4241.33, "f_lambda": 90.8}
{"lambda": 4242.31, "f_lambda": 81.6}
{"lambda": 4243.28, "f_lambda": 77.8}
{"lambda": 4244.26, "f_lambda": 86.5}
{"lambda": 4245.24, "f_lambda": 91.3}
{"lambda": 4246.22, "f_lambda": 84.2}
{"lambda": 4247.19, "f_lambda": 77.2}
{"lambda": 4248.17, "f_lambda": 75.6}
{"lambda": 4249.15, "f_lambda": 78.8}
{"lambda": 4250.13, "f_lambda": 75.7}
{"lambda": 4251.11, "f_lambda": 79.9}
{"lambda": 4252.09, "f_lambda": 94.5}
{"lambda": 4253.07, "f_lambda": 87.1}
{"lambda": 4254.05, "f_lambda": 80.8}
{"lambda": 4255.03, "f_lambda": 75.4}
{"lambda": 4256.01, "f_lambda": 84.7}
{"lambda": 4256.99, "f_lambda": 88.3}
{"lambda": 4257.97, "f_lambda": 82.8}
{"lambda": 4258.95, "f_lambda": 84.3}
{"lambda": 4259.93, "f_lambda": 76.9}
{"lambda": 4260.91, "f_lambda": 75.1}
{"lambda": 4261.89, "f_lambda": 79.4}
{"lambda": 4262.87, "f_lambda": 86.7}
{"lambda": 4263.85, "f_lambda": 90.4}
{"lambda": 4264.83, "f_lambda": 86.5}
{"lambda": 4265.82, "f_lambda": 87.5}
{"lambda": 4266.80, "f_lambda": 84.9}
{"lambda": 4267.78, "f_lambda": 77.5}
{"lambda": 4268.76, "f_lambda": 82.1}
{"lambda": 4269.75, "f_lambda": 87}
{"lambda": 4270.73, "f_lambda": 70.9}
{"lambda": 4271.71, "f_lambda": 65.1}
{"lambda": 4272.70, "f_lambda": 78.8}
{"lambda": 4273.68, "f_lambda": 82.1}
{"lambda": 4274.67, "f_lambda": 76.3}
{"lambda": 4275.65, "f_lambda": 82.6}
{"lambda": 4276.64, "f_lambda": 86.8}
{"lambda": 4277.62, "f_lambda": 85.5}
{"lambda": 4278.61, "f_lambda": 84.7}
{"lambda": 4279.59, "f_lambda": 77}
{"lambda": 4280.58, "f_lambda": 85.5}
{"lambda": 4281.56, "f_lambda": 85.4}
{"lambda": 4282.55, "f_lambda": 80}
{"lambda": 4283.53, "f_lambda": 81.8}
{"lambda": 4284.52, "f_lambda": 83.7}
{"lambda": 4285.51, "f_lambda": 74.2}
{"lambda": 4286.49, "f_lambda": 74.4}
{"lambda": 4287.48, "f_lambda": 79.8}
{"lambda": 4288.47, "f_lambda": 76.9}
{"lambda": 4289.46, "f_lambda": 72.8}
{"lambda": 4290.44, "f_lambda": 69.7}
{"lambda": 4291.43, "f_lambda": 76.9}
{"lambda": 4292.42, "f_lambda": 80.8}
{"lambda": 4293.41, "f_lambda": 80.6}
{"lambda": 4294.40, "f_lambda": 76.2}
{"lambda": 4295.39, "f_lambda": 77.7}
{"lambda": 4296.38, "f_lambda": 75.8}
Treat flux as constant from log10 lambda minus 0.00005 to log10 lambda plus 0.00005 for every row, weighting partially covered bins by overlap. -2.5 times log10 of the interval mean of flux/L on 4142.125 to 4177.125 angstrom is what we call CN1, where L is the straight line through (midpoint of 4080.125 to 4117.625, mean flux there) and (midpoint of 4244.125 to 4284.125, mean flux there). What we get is -0.07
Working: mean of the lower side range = 81.5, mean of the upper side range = 82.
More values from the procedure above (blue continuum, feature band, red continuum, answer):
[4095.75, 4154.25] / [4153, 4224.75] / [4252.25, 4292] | -0.05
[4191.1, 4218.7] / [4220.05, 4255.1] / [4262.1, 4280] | 0.03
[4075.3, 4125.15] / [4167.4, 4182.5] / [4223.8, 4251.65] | -0.06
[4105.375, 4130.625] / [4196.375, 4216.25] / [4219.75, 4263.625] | -0.03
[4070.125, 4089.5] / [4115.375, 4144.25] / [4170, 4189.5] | -0.03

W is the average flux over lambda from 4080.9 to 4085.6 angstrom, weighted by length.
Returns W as 83.2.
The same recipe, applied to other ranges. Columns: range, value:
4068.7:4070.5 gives 93.4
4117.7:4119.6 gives 86.1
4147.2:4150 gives 90.7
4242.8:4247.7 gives 83.3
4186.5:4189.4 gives 78.4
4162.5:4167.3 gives 91.8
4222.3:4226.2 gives 78.5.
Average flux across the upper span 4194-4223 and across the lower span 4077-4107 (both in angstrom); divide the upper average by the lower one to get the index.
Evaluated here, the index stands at 1.07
